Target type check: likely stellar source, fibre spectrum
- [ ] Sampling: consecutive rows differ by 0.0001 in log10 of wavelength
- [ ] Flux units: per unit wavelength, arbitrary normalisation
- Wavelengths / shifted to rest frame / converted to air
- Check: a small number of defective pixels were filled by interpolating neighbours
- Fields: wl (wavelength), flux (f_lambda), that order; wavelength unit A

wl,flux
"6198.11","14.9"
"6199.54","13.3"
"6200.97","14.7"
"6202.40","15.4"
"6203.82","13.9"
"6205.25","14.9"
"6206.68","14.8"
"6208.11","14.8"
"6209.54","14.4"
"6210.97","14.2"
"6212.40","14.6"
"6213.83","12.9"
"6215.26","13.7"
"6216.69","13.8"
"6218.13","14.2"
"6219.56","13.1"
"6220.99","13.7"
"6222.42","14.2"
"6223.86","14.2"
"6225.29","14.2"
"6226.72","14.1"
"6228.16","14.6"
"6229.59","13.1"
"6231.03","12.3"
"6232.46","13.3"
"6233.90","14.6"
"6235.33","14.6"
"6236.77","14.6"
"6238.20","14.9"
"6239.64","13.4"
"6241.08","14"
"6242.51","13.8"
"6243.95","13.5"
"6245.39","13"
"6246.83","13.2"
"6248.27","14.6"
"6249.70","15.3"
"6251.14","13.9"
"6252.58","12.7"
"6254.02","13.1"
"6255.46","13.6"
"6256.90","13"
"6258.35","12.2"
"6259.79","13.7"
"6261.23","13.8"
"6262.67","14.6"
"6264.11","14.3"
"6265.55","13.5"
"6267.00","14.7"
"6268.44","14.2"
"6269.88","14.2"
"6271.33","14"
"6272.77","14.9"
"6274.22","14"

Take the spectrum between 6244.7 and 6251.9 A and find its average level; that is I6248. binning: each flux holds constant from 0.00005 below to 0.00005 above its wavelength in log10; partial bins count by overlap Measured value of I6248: 14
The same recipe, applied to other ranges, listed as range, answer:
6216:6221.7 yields 13.7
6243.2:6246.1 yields 13.2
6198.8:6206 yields 14.4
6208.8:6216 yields 14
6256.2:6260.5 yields 12.9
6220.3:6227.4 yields 14.1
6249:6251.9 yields 14.6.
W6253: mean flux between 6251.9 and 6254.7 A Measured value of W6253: 12.9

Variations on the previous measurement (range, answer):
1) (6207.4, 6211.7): 14.5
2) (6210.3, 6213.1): 14.4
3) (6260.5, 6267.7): 14.2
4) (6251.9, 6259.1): 12.9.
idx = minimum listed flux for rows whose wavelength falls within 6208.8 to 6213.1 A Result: 14.2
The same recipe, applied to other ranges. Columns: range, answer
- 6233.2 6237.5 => 14.6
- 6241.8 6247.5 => 13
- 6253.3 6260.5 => 12.2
